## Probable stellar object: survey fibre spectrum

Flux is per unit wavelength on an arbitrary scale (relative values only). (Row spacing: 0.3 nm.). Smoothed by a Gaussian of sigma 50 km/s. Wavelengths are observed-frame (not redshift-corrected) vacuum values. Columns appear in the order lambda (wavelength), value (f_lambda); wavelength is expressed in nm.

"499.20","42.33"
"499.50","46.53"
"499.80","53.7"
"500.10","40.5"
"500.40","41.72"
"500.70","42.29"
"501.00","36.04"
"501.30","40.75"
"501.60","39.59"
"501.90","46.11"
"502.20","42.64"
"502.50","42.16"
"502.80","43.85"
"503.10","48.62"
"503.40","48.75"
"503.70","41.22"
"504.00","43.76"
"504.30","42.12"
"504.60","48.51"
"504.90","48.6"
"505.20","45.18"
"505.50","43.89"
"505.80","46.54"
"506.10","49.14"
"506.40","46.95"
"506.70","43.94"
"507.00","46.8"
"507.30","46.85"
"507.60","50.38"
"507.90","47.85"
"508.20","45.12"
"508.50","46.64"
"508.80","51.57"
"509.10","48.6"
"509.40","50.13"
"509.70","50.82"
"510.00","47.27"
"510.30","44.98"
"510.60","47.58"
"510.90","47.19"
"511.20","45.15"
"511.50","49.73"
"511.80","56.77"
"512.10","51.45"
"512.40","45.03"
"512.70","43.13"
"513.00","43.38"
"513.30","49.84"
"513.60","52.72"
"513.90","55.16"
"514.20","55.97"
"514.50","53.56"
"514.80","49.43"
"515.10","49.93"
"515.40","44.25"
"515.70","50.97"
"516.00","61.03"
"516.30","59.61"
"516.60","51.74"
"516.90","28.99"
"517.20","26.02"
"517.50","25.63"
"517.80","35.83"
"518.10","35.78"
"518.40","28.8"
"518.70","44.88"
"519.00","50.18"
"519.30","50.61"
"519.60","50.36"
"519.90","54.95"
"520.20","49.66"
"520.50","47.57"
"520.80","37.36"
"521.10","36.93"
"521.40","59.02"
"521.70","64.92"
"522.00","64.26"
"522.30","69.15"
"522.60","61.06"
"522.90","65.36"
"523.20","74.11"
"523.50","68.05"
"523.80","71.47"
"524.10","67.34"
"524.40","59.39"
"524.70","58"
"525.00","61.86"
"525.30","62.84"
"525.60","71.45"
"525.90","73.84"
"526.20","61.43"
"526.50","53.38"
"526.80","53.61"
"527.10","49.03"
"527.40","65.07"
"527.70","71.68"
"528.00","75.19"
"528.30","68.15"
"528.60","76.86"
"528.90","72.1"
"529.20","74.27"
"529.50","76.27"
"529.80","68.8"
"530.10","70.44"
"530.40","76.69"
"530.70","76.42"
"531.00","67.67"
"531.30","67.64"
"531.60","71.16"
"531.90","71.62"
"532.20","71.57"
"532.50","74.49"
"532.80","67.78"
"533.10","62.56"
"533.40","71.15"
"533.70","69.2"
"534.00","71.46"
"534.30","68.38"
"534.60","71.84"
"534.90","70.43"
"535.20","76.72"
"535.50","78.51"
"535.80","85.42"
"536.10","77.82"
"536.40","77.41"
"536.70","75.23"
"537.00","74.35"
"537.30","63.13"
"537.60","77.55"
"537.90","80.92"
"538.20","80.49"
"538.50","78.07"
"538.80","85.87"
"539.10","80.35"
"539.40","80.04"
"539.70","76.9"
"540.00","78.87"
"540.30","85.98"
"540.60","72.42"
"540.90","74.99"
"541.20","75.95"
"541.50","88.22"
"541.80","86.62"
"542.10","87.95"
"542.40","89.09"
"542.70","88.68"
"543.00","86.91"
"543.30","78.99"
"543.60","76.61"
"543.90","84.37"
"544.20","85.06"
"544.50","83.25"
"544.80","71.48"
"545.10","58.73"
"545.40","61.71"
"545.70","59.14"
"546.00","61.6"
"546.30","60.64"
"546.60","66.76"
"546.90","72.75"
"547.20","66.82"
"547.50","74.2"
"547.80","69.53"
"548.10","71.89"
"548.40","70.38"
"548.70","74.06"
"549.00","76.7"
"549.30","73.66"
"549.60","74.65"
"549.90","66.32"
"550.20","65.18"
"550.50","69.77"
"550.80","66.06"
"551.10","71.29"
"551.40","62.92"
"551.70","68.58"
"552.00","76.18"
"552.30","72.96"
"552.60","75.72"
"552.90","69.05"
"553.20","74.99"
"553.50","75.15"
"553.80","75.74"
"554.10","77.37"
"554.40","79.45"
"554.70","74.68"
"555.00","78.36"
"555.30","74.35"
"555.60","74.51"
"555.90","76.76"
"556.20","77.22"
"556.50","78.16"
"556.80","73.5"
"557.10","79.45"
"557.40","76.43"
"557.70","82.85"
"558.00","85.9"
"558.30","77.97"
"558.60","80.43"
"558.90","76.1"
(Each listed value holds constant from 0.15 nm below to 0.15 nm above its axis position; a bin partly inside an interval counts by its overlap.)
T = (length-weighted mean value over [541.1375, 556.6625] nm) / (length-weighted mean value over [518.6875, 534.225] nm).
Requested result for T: 1.2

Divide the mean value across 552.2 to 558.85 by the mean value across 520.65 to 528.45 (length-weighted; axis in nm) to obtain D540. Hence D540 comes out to 1.2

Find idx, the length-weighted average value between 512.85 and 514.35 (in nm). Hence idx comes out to 51.4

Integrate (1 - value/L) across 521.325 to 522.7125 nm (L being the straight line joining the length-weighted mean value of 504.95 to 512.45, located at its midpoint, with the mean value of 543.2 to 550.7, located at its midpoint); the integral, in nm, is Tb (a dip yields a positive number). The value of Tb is -0.20 nm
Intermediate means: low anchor 47.9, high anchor 70.9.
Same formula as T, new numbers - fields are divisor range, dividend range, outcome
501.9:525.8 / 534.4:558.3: 1.51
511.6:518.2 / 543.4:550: 1.52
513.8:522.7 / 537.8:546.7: 1.61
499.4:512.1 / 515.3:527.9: 1.18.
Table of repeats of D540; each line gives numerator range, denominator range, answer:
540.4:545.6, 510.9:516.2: 1.57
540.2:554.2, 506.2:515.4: 1.52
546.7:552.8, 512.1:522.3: 1.49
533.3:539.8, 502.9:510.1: 1.62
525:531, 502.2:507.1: 1.50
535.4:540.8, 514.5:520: 1.76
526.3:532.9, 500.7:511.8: 1.50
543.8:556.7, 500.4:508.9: 1.60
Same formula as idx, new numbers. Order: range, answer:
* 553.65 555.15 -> 77.1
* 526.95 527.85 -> 61.9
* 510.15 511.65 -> 46.9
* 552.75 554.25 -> 74.5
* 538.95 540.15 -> 79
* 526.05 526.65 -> 57.4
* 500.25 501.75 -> 40.1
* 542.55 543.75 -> 82.8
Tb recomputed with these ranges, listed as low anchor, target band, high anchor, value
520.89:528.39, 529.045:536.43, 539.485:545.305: -0.158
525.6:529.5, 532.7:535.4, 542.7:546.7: -0.044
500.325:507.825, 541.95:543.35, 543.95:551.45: -0.421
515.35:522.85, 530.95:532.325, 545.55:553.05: -0.320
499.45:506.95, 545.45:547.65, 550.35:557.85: 0.133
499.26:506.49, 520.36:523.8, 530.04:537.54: 0.140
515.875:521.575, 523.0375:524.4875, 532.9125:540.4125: -0.426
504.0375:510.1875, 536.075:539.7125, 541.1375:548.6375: -0.397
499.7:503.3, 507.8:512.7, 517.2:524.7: -0.101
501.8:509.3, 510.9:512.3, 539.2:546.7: 0.029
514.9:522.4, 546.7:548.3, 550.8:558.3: -0.025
